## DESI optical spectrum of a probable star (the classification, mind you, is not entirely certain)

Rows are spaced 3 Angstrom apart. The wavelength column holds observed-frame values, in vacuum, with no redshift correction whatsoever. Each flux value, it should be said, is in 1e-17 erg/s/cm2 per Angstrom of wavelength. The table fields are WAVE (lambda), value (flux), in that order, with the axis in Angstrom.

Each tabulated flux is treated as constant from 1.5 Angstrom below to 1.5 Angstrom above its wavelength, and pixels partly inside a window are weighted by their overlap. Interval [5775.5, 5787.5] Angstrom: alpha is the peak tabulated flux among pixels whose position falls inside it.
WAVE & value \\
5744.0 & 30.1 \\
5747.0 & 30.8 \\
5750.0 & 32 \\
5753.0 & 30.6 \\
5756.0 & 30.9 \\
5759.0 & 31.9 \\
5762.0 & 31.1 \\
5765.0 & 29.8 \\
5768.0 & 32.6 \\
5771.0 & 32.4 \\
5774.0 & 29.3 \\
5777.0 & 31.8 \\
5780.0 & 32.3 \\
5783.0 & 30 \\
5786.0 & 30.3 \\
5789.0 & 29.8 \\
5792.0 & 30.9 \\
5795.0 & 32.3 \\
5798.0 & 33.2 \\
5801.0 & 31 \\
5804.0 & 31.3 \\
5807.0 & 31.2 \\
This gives 32.3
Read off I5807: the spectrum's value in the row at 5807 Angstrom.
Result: 31.2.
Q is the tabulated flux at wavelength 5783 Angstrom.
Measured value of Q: 30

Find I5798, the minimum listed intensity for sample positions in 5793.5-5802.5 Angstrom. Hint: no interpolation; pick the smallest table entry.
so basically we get 31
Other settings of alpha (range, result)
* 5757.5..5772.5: 32.6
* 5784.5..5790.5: 30.3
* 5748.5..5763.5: 32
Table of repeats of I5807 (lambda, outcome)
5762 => 31.1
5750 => 32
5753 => 30.6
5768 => 32.6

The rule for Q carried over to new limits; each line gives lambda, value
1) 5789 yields 29.8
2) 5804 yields 31.3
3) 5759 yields 31.9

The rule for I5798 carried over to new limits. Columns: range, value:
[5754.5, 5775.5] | 29.3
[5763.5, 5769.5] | 29.8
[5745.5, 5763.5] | 30.6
